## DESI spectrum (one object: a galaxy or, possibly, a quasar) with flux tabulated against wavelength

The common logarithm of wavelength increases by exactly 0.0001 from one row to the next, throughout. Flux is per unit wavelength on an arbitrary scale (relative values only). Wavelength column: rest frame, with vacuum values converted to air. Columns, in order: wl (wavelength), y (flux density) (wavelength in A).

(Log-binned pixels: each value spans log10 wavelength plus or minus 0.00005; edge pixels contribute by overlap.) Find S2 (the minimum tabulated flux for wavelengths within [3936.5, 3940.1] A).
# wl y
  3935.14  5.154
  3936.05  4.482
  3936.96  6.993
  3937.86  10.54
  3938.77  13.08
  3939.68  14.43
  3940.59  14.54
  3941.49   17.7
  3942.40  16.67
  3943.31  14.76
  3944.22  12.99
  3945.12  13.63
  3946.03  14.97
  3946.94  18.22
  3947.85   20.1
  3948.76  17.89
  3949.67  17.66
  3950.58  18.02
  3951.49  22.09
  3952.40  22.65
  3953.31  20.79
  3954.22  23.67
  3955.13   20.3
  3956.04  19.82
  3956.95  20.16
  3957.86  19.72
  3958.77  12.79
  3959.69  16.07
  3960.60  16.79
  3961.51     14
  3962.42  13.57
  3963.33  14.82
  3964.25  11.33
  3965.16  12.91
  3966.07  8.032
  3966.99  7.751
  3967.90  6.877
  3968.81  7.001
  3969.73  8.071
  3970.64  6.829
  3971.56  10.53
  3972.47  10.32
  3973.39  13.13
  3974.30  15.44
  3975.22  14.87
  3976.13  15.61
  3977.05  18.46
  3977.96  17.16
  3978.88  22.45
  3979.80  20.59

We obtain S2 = 6.993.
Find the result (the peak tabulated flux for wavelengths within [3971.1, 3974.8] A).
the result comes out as 15.44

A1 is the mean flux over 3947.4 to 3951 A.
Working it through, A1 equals 18.4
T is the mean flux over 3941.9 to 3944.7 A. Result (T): 14.8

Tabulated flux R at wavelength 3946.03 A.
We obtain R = 14.97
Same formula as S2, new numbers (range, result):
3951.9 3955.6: 20.3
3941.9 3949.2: 12.99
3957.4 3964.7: 11.33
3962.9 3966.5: 8.032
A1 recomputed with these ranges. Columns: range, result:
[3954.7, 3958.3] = 20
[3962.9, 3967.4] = 11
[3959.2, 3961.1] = 16.3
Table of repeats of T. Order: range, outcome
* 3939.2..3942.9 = 15.8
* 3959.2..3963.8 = 15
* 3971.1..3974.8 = 12.4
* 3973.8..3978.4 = 16.3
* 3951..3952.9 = 22.3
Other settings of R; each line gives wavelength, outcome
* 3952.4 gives 22.65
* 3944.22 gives 12.99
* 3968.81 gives 7.001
